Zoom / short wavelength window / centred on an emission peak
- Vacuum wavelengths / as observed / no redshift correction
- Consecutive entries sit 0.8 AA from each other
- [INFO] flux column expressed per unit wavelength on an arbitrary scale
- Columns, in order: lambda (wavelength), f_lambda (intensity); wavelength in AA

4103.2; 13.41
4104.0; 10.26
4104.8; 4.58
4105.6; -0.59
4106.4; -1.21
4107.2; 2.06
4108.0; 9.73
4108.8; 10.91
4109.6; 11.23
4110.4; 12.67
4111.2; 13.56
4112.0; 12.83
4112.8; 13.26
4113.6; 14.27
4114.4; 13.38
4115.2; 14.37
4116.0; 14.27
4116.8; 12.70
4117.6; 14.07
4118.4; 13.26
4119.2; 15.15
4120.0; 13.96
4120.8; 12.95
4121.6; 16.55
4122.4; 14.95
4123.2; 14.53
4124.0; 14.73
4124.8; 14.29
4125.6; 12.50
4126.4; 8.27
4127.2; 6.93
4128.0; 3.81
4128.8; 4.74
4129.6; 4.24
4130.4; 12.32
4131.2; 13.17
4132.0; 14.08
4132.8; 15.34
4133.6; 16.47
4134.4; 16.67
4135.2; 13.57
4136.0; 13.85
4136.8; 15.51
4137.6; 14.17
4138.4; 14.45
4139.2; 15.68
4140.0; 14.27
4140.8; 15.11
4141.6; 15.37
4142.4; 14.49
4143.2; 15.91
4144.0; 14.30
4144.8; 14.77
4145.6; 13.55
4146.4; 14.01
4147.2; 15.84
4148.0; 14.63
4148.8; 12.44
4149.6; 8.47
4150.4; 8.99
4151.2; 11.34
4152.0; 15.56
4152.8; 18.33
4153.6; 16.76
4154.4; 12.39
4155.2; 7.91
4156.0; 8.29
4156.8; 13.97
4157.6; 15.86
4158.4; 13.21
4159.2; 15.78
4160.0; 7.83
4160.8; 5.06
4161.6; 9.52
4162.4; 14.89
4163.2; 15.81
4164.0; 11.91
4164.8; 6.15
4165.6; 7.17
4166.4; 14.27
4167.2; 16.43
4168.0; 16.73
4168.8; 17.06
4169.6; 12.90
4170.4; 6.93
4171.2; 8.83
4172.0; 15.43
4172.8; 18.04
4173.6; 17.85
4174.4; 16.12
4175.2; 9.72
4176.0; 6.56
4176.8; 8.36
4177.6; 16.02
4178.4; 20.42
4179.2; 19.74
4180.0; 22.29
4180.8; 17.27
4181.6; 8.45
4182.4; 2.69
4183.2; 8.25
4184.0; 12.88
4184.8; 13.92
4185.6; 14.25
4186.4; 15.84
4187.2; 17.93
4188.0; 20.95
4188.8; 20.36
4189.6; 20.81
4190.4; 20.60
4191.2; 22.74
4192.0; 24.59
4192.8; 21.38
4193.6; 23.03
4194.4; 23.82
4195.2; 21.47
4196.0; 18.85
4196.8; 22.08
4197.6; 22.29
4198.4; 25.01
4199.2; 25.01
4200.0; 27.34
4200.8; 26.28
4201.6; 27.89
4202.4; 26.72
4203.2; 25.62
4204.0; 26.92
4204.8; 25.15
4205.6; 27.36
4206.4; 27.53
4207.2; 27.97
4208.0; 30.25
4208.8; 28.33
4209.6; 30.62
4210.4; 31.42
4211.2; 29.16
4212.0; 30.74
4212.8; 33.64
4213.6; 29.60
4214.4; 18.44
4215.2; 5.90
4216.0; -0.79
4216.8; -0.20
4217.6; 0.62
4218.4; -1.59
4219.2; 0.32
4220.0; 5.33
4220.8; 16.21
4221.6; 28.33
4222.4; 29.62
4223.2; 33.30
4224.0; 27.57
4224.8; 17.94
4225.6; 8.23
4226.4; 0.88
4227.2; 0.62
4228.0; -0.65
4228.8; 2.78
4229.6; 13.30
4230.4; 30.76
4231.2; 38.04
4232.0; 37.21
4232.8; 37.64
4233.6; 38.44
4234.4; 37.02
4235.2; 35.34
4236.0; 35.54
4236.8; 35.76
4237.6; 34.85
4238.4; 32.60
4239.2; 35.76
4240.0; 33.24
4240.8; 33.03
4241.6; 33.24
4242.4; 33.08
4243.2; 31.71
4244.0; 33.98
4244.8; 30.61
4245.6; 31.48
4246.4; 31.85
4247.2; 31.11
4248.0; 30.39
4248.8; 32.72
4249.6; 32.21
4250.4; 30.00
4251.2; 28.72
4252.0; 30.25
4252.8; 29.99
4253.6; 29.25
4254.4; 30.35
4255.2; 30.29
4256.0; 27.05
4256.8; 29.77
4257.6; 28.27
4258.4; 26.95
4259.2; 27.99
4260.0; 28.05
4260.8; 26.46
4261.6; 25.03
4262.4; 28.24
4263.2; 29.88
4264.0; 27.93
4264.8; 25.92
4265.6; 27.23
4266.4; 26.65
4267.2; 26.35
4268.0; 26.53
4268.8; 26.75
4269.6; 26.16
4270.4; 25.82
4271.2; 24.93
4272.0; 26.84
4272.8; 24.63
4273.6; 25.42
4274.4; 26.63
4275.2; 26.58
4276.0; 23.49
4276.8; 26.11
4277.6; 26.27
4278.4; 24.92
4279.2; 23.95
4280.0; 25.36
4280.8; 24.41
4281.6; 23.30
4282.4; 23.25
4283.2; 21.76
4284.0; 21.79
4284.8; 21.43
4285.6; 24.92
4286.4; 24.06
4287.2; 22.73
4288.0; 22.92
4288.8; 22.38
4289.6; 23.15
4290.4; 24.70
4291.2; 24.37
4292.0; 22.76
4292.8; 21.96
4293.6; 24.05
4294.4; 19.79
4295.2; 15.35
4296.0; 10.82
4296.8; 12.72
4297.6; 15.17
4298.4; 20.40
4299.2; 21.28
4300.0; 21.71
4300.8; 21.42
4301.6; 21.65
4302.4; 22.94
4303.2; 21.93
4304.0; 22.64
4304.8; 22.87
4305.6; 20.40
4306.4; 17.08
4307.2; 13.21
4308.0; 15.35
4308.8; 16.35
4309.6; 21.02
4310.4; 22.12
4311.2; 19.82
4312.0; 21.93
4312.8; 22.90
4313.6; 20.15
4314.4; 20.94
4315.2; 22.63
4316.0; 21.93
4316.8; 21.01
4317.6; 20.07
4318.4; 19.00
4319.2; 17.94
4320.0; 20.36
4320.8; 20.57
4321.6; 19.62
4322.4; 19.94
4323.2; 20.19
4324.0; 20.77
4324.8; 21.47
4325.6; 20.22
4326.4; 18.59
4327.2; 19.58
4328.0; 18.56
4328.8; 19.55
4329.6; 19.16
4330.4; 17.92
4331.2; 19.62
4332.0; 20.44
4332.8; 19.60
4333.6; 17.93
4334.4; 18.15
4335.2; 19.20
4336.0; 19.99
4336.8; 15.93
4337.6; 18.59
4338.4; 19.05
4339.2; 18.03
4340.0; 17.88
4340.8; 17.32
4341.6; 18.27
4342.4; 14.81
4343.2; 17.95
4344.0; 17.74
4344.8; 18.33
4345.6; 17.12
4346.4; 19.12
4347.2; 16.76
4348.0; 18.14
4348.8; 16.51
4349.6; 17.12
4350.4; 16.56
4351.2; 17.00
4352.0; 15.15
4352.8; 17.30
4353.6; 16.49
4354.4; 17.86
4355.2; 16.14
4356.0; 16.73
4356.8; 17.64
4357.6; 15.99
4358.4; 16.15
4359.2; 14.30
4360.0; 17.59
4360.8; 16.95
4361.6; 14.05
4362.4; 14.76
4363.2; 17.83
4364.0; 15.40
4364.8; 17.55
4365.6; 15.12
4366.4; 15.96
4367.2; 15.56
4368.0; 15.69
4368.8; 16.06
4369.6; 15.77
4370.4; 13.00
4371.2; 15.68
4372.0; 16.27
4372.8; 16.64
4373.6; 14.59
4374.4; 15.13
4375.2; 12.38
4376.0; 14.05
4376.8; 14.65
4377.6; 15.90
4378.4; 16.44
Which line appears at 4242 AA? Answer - Lyman alpha 1216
